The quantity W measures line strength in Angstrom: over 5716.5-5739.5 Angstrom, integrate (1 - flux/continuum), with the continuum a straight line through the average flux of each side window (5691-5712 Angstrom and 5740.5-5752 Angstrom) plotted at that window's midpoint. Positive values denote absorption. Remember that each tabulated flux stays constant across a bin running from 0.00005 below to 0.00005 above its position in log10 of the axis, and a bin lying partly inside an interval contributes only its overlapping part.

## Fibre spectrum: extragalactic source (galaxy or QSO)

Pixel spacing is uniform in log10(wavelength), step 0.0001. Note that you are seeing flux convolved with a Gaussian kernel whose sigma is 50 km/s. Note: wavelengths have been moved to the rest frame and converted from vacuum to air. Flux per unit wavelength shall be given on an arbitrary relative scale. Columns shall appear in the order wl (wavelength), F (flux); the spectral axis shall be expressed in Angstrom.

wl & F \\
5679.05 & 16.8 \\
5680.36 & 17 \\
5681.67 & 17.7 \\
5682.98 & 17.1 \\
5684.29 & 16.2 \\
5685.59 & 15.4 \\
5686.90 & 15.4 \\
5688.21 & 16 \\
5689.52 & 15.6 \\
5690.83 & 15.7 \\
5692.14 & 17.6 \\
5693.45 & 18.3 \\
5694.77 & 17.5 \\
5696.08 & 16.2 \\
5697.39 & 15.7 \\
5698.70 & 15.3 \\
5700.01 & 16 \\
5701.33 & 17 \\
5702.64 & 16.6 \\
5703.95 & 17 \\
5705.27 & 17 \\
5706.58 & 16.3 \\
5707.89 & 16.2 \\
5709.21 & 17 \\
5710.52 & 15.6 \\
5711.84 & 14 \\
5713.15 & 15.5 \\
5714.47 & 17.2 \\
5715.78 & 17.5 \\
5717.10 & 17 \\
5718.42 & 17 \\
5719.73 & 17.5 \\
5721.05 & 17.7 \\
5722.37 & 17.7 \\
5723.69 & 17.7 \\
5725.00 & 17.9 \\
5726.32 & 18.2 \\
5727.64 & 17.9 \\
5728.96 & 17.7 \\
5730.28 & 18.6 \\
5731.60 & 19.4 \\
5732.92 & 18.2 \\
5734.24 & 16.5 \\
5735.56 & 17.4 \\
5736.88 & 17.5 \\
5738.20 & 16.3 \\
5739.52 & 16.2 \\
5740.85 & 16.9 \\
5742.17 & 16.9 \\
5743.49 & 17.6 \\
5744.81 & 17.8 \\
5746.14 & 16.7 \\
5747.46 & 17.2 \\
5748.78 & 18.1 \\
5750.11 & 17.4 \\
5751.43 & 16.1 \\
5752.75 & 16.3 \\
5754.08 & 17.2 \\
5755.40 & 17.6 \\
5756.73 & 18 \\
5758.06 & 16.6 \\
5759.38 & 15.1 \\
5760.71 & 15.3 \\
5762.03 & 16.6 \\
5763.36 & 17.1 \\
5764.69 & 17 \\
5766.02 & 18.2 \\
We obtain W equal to -1.0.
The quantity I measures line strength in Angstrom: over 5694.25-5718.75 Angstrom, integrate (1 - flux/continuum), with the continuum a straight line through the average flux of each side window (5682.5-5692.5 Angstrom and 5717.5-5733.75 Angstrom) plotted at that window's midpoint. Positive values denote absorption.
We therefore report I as 0.88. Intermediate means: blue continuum 16.1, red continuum 17.9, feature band 16.4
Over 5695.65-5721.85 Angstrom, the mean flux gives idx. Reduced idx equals 16.5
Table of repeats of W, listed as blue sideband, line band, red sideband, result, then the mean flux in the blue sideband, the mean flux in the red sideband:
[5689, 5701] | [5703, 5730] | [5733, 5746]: -0.4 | 16.4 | 17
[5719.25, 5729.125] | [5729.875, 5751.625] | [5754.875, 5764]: -0.2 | 17.8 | 16.6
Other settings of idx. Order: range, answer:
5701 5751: 17.2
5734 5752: 17.1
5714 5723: 17.4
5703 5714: 16.1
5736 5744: 16.9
